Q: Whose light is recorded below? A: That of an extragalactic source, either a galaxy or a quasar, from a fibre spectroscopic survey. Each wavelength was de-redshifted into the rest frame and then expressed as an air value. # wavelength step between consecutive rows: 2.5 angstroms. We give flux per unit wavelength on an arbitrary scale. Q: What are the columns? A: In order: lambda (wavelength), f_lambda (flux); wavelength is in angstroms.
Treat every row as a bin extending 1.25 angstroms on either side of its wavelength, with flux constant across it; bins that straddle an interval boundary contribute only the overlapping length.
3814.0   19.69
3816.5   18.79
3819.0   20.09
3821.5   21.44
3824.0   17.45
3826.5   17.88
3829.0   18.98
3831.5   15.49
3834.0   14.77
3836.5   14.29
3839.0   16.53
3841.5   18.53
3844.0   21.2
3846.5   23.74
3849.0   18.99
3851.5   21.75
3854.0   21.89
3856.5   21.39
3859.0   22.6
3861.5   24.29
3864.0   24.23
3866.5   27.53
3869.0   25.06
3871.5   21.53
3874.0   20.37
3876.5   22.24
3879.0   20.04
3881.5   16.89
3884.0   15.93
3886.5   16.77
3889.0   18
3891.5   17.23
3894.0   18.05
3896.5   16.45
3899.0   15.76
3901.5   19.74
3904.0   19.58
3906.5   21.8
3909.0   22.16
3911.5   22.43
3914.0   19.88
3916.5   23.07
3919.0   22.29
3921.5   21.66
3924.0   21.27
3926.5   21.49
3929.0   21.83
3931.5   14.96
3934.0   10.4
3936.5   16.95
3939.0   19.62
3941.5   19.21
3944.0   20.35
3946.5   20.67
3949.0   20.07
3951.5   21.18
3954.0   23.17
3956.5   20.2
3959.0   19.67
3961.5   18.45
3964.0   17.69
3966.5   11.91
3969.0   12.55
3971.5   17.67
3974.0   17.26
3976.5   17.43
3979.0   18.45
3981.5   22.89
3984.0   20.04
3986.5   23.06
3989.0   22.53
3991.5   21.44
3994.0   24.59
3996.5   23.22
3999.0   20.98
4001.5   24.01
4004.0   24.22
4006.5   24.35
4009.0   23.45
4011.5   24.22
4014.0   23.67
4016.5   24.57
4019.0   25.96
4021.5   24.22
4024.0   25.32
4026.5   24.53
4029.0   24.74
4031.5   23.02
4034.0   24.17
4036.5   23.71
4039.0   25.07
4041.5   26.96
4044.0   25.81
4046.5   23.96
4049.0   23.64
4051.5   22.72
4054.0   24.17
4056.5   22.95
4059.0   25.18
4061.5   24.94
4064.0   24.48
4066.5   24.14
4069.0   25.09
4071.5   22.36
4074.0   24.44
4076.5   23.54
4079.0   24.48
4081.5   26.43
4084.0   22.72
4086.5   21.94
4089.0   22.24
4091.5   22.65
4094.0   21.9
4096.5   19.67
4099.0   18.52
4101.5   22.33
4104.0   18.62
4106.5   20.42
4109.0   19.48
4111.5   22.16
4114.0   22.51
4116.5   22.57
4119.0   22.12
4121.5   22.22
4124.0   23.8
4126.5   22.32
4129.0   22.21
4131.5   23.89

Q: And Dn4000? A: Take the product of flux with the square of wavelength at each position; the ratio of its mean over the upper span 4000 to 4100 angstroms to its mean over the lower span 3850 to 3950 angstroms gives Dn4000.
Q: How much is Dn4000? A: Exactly 1.3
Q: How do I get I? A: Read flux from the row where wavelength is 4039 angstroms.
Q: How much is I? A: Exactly 25.07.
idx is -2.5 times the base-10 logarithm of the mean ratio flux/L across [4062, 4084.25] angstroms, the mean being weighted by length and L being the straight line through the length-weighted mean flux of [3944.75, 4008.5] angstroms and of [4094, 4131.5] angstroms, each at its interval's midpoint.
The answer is -0.15 mag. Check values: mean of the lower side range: 20.3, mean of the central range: 24.3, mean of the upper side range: 21.5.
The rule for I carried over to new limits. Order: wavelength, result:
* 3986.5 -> 23.06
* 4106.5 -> 20.42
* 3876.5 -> 22.24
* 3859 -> 22.6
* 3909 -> 22.16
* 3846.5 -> 23.74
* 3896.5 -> 16.45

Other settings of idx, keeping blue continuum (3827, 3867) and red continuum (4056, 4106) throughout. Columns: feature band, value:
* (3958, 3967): 0.239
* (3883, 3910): 0.138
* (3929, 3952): 0.167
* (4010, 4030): -0.113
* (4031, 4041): -0.089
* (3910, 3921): -0.046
